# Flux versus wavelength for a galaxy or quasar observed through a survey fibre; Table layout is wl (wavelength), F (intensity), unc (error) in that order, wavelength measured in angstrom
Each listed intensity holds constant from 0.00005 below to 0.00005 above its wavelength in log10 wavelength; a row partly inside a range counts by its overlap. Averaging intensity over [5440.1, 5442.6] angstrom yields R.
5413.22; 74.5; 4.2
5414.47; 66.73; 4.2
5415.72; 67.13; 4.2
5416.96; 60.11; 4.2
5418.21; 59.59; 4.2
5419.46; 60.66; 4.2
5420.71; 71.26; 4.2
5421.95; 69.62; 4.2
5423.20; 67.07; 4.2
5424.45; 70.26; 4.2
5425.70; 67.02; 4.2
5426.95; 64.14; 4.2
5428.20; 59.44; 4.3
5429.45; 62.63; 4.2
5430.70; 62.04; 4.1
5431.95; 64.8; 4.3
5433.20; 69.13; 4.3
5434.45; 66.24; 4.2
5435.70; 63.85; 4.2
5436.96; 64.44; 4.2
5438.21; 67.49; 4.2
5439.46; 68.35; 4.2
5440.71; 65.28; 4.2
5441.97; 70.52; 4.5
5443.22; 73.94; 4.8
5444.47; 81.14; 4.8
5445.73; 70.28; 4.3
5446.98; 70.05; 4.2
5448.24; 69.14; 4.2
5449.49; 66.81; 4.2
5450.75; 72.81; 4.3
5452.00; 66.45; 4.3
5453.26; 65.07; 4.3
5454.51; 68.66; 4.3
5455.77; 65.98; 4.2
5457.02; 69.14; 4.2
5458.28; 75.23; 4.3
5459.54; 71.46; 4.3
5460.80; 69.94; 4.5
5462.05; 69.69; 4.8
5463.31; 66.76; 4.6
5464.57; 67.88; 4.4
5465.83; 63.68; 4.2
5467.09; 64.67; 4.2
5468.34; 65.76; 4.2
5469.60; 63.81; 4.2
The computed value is 67.8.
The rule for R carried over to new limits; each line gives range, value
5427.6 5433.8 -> 63.6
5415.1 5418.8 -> 62.4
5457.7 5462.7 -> 71.5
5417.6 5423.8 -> 65.7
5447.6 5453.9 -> 68.1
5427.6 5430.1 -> 61.1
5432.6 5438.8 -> 66.2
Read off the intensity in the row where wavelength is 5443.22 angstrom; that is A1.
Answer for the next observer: 73.94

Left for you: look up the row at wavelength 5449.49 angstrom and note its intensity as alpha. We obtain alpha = 66.81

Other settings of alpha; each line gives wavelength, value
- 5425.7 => 67.02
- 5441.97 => 70.52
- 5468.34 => 65.76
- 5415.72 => 67.13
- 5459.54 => 71.46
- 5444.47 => 81.14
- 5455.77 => 65.98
